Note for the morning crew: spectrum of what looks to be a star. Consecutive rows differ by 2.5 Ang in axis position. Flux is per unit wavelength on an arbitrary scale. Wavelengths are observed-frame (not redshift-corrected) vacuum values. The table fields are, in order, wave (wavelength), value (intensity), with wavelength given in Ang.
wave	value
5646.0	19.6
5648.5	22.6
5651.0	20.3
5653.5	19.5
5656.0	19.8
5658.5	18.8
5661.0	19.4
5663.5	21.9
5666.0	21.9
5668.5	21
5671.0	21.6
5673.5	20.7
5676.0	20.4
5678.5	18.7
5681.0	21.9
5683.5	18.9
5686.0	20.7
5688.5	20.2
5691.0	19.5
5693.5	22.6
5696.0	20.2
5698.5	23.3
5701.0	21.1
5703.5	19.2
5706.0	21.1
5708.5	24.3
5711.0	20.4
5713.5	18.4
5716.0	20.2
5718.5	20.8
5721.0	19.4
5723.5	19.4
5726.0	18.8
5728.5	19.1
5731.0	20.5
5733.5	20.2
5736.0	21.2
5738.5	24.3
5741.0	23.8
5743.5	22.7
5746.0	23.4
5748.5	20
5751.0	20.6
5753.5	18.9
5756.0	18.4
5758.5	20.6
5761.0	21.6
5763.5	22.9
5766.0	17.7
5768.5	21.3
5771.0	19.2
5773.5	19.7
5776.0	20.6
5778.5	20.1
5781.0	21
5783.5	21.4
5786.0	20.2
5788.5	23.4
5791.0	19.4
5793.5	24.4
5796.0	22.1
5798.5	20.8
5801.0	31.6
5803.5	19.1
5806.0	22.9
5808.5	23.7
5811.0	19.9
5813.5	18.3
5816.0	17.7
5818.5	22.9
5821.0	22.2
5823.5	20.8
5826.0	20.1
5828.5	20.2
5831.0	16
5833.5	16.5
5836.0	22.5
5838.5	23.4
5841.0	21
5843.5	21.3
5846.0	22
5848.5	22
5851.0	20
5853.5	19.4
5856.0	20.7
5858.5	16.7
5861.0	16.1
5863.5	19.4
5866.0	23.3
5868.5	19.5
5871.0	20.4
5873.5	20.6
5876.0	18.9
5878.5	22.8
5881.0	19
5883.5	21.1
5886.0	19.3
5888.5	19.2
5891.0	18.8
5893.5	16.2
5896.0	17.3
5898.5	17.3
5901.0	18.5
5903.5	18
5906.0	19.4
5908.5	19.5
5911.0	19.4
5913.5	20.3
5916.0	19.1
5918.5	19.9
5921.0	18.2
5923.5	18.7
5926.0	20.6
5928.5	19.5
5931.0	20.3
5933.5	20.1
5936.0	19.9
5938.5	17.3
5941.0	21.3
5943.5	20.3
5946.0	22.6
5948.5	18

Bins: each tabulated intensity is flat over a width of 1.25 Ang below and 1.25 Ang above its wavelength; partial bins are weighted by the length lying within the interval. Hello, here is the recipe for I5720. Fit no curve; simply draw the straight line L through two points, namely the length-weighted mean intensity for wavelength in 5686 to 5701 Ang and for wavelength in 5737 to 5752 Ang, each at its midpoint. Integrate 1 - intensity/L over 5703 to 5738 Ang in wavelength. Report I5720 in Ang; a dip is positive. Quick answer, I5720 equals 2.4 Ang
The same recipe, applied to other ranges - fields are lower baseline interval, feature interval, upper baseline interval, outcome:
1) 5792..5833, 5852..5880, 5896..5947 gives 0.82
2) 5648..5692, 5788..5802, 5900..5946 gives -2.46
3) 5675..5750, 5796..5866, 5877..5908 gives -4.04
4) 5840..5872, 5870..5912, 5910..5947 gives 1.75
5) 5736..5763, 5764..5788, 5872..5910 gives 0.78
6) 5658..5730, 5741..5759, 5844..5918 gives -0.61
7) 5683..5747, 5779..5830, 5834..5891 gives -2.49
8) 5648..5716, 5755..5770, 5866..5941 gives -0.18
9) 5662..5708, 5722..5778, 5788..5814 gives 2.76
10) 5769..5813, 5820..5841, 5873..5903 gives 0.36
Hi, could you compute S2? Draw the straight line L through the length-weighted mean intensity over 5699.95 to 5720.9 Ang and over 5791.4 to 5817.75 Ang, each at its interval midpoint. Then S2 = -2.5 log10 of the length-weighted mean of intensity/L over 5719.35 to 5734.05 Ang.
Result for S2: 0.07 mag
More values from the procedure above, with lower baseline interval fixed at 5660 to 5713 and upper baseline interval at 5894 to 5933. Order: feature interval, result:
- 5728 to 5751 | -0.07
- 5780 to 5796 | -0.08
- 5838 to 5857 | -0.08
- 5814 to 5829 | -0.04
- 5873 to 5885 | -0.06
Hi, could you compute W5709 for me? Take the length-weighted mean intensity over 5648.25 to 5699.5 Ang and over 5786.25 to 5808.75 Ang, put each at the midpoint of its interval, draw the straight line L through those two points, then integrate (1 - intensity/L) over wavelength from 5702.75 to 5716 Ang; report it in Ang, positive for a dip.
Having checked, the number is 0.4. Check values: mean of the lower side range 20.6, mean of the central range 20.7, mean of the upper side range 22.9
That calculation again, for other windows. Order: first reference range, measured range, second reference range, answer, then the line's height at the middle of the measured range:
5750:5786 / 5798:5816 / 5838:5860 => -1.5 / 20.4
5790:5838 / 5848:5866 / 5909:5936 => 1.0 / 20.5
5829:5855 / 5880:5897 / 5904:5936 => 1.0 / 19.9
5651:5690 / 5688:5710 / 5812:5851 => -1.0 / 20.4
